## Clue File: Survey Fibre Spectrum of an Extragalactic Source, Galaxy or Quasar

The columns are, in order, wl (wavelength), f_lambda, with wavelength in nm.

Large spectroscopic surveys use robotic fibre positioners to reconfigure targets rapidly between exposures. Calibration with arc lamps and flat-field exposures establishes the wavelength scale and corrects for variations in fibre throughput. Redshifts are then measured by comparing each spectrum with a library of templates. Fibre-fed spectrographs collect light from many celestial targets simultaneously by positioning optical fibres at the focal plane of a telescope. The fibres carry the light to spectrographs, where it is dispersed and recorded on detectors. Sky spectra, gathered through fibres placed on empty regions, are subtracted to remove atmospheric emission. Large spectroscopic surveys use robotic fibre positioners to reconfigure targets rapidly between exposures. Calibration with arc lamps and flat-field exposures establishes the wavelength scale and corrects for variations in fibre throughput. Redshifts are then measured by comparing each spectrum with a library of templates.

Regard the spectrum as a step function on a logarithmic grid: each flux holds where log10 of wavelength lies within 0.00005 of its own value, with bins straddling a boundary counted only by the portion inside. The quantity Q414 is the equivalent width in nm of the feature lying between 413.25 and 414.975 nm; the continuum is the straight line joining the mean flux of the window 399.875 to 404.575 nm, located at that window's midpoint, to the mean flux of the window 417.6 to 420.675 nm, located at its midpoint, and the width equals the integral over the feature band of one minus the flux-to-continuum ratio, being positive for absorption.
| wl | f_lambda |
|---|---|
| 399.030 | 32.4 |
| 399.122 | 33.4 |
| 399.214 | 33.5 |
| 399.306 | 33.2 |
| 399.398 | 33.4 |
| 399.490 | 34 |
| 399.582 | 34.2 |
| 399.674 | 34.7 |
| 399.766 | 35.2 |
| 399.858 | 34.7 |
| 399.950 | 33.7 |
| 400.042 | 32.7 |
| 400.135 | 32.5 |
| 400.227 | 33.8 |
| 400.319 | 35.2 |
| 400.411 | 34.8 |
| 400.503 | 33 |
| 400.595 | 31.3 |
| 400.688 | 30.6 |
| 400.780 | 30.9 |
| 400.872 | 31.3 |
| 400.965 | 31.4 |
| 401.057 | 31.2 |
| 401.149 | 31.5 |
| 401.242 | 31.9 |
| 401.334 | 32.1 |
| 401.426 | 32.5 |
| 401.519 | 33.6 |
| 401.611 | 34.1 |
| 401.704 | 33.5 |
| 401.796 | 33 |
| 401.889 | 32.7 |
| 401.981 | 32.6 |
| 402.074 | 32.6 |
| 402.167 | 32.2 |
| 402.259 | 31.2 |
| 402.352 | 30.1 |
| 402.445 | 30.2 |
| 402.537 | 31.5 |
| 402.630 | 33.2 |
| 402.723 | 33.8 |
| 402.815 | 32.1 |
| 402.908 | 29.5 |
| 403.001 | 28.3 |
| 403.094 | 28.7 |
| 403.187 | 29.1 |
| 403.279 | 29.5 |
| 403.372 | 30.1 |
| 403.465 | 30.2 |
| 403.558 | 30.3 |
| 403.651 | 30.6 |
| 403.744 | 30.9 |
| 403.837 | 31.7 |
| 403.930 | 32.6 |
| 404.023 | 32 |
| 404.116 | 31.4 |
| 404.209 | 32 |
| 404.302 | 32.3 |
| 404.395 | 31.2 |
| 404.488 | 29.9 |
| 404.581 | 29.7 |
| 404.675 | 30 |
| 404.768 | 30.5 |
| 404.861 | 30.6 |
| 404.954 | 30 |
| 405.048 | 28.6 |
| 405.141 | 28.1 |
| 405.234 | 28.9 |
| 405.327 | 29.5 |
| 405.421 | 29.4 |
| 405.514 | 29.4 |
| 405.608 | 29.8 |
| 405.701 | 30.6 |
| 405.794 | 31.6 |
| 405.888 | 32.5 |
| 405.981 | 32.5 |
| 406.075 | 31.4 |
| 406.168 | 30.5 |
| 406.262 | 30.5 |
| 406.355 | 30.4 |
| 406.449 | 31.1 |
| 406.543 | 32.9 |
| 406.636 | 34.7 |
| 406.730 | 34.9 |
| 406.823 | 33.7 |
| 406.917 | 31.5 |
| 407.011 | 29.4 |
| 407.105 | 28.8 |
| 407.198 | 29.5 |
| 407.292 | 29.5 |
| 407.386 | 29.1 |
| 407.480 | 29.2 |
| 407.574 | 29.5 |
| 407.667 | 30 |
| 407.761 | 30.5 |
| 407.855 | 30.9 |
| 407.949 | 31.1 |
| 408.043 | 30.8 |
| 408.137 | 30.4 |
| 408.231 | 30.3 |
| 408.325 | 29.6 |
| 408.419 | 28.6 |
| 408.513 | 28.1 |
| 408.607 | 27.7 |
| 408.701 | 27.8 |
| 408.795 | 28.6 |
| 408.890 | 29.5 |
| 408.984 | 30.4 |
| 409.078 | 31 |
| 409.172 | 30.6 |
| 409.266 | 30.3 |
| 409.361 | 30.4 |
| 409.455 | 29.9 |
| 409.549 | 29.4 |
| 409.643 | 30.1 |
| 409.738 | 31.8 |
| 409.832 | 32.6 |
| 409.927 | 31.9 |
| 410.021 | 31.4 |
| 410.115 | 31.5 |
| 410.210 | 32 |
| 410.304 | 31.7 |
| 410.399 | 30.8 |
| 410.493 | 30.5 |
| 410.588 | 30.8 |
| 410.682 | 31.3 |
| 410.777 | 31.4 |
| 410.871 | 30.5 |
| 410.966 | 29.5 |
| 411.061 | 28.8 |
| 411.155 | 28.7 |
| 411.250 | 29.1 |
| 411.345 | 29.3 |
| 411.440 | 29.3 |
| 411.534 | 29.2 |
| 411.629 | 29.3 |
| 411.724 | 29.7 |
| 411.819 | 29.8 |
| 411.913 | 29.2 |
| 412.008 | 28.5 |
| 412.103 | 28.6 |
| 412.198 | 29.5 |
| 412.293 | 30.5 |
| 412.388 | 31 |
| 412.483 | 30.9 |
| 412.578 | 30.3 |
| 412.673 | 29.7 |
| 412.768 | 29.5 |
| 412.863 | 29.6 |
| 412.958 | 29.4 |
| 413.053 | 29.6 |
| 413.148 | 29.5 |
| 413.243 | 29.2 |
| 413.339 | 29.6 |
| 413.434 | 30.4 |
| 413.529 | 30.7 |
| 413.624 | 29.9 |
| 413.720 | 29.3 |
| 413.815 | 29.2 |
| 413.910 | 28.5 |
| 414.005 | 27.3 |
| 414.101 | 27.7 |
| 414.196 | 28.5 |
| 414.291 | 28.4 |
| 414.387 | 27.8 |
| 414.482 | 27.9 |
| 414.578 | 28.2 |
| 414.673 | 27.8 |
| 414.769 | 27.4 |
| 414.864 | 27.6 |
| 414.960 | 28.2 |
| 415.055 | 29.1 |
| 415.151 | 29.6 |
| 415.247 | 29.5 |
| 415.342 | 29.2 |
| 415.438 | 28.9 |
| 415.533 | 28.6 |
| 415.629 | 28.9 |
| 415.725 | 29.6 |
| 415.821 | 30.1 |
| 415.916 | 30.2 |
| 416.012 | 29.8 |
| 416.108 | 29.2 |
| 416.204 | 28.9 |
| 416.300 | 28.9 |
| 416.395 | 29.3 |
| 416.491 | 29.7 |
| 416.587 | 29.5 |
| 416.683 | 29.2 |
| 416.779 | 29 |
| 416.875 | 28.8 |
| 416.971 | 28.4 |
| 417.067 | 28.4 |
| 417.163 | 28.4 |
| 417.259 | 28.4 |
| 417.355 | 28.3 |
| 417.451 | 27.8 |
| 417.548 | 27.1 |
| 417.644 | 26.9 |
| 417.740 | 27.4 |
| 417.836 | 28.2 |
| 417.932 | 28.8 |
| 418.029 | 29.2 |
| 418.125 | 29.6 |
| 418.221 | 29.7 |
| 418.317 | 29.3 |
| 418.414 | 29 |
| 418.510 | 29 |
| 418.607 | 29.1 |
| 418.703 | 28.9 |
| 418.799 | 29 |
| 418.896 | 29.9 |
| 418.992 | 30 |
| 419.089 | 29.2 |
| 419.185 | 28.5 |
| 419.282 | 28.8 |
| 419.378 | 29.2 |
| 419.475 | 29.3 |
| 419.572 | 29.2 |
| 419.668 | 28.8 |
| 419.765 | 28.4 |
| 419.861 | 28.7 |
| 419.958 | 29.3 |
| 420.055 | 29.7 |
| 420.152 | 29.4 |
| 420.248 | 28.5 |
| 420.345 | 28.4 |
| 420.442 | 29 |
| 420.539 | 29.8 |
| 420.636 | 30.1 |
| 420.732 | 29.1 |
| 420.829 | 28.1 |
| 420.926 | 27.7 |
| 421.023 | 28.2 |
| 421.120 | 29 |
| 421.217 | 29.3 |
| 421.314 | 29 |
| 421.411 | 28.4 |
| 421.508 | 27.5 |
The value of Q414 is 0.07 nm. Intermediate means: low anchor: 31.7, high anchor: 29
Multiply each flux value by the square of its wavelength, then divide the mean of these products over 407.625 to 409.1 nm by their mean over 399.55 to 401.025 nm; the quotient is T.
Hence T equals 0.9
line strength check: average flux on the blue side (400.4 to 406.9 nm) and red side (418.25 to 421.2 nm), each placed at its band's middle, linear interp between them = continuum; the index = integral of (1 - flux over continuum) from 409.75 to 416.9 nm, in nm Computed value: 0.09 nm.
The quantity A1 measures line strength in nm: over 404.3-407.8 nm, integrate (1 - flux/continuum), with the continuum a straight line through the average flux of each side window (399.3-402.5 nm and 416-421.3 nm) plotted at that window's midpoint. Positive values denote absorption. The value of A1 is 0.12 nm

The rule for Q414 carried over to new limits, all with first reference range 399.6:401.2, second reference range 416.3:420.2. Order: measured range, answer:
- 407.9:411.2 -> 0.06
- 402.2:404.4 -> 0.09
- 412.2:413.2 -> 0.00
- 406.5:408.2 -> 0.02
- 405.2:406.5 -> 0.04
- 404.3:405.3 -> 0.06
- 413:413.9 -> 0.01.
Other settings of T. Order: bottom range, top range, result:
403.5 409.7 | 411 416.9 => 0.99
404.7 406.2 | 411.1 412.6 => 1.01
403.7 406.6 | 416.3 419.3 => 1.00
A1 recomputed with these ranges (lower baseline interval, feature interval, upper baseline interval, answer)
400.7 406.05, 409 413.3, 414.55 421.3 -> -0.04 nm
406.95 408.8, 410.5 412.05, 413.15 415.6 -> -0.03 nm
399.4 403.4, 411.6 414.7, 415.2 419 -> 0.05 nm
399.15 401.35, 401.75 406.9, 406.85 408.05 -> 0.04 nm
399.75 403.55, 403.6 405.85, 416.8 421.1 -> 0.07 nm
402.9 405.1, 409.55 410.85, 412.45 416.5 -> -0.07 nm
